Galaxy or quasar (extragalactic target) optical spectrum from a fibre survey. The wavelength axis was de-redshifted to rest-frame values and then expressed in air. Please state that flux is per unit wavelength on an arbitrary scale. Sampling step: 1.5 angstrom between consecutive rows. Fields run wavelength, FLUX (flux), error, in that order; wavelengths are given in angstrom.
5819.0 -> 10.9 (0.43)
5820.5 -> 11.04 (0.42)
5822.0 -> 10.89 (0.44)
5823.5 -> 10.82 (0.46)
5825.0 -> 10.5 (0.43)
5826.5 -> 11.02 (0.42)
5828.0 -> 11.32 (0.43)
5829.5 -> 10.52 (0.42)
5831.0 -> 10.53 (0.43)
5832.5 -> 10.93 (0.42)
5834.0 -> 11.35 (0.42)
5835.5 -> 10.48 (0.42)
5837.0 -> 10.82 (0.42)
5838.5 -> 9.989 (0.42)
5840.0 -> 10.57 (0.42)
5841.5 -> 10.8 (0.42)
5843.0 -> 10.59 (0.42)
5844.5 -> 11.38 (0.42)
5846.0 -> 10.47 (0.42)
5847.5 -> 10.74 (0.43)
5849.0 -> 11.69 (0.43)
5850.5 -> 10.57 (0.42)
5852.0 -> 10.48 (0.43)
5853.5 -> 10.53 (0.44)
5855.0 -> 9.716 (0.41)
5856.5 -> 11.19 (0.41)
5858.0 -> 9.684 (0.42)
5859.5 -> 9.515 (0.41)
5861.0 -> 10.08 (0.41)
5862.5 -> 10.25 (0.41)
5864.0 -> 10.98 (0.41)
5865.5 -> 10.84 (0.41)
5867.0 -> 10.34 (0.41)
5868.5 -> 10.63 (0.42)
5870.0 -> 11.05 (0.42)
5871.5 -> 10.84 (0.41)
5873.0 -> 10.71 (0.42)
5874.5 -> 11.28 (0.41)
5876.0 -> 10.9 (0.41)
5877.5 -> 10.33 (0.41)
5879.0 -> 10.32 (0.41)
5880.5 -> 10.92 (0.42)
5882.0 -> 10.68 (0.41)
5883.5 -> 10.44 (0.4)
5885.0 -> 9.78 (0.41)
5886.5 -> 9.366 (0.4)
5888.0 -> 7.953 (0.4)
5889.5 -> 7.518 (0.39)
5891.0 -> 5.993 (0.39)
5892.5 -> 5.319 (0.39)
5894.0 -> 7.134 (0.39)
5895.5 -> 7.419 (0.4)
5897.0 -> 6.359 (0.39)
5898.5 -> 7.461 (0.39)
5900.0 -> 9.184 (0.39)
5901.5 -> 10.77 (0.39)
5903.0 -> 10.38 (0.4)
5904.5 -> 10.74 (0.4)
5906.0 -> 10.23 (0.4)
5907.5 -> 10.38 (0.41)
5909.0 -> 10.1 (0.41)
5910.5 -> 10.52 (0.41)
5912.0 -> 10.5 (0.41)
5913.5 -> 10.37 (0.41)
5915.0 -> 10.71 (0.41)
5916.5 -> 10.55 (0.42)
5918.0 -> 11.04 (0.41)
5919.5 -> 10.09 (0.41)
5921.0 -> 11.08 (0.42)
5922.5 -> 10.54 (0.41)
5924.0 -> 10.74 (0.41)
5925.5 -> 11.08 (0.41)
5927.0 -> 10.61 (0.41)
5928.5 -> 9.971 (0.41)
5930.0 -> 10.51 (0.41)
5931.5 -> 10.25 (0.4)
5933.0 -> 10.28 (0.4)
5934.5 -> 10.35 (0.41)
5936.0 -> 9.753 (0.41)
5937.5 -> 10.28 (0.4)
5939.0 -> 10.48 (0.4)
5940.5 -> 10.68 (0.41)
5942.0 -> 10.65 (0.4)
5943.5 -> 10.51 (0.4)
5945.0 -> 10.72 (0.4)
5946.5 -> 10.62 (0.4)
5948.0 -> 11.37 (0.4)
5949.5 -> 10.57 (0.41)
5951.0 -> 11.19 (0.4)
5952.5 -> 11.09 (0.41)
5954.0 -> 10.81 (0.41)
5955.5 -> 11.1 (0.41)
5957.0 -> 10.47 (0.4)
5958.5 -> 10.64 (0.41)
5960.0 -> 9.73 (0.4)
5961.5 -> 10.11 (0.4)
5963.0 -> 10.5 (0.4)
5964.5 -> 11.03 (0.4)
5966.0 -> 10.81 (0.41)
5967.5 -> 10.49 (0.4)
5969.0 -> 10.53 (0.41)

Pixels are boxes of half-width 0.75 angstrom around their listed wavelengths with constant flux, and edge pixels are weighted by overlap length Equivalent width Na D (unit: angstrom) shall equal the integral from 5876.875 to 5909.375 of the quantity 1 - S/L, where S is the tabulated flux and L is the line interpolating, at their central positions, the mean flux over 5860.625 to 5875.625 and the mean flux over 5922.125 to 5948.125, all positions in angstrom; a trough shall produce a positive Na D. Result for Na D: 5.0 angstrom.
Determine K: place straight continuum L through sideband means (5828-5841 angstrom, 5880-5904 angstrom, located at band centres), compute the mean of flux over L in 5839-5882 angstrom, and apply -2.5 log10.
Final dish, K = -0.10 mag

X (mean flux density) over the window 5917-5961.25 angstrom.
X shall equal 10.6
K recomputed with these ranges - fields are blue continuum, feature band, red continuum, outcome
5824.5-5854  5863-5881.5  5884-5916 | -0.10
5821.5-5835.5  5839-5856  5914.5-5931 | 0.01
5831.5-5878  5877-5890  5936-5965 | 0.10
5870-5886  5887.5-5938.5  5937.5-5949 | 0.11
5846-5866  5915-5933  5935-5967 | 0.00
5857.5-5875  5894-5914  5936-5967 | 0.12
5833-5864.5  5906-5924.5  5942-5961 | 0.01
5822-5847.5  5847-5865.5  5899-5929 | 0.02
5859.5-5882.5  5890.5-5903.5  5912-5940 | 0.33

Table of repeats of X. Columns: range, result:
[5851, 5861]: 10.2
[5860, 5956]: 10.1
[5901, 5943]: 10.5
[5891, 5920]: 9.34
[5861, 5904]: 9.49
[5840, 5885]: 10.6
